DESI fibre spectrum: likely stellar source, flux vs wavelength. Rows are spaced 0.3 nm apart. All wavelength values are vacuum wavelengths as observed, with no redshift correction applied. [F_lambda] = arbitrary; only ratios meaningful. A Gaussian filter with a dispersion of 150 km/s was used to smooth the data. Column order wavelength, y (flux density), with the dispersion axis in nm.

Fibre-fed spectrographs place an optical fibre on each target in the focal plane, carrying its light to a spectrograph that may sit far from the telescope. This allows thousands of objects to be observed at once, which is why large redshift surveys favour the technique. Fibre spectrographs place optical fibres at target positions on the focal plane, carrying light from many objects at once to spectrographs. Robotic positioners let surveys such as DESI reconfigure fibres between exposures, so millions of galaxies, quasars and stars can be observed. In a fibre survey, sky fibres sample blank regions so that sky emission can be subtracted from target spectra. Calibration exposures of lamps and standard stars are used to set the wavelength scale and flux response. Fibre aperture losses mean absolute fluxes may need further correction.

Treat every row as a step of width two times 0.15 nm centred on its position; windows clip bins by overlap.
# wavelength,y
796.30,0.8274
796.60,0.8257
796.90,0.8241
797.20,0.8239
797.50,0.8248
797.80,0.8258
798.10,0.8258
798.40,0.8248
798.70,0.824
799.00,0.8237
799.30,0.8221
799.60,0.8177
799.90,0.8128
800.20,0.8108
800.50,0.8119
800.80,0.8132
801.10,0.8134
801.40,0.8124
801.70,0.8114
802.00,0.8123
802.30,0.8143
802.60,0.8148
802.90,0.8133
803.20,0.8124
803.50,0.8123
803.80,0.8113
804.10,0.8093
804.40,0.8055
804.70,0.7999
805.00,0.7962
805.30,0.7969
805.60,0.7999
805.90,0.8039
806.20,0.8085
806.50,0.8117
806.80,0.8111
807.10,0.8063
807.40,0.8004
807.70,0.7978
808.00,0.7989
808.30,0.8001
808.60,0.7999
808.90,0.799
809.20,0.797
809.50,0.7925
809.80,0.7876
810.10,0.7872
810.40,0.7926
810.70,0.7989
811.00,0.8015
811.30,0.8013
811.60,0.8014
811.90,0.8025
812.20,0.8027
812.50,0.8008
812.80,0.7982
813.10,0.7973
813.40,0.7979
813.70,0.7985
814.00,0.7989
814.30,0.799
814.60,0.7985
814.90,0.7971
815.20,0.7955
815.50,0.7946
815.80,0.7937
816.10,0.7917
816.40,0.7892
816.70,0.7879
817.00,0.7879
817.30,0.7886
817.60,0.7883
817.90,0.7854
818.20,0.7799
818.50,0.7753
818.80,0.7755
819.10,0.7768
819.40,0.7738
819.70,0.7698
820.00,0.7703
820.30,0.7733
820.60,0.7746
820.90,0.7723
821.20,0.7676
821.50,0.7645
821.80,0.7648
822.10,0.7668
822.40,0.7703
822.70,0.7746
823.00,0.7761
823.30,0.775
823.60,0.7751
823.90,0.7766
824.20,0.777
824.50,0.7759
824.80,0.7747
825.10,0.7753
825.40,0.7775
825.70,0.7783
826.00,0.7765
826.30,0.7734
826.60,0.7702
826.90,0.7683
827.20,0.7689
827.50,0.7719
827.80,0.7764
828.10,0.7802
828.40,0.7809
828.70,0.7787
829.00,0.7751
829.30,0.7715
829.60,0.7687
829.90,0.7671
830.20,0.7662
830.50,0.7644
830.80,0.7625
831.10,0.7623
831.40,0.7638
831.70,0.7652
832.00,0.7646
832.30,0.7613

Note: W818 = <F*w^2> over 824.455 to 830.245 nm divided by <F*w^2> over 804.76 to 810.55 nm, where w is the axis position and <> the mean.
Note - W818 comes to 1.02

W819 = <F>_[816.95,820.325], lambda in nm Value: 0.779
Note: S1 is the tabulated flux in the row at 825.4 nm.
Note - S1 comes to 0.7775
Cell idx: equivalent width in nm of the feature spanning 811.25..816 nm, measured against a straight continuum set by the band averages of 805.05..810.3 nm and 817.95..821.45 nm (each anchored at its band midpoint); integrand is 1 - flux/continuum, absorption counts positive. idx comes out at -0.070 nm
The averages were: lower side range 0.8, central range 0.798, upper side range 0.774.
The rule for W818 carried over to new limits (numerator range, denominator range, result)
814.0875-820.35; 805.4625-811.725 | 1.00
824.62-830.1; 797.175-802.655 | 1.01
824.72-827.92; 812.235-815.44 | 1.00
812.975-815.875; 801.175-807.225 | 1.01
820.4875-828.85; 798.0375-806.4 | 1.01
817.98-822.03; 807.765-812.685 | 0.99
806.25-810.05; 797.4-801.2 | 1.00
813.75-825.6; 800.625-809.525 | 1.00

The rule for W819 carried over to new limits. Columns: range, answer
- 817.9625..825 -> 0.773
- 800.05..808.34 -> 0.808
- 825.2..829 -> 0.775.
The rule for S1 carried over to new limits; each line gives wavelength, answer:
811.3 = 0.8013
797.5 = 0.8248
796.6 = 0.8257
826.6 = 0.7702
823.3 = 0.775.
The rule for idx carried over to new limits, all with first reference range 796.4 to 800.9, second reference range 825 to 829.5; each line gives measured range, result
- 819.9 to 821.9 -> 0.04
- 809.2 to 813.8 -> 0.02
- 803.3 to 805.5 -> 0.02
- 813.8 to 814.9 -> 0.00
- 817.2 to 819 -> 0.02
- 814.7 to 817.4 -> 0.00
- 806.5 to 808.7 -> 0.01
